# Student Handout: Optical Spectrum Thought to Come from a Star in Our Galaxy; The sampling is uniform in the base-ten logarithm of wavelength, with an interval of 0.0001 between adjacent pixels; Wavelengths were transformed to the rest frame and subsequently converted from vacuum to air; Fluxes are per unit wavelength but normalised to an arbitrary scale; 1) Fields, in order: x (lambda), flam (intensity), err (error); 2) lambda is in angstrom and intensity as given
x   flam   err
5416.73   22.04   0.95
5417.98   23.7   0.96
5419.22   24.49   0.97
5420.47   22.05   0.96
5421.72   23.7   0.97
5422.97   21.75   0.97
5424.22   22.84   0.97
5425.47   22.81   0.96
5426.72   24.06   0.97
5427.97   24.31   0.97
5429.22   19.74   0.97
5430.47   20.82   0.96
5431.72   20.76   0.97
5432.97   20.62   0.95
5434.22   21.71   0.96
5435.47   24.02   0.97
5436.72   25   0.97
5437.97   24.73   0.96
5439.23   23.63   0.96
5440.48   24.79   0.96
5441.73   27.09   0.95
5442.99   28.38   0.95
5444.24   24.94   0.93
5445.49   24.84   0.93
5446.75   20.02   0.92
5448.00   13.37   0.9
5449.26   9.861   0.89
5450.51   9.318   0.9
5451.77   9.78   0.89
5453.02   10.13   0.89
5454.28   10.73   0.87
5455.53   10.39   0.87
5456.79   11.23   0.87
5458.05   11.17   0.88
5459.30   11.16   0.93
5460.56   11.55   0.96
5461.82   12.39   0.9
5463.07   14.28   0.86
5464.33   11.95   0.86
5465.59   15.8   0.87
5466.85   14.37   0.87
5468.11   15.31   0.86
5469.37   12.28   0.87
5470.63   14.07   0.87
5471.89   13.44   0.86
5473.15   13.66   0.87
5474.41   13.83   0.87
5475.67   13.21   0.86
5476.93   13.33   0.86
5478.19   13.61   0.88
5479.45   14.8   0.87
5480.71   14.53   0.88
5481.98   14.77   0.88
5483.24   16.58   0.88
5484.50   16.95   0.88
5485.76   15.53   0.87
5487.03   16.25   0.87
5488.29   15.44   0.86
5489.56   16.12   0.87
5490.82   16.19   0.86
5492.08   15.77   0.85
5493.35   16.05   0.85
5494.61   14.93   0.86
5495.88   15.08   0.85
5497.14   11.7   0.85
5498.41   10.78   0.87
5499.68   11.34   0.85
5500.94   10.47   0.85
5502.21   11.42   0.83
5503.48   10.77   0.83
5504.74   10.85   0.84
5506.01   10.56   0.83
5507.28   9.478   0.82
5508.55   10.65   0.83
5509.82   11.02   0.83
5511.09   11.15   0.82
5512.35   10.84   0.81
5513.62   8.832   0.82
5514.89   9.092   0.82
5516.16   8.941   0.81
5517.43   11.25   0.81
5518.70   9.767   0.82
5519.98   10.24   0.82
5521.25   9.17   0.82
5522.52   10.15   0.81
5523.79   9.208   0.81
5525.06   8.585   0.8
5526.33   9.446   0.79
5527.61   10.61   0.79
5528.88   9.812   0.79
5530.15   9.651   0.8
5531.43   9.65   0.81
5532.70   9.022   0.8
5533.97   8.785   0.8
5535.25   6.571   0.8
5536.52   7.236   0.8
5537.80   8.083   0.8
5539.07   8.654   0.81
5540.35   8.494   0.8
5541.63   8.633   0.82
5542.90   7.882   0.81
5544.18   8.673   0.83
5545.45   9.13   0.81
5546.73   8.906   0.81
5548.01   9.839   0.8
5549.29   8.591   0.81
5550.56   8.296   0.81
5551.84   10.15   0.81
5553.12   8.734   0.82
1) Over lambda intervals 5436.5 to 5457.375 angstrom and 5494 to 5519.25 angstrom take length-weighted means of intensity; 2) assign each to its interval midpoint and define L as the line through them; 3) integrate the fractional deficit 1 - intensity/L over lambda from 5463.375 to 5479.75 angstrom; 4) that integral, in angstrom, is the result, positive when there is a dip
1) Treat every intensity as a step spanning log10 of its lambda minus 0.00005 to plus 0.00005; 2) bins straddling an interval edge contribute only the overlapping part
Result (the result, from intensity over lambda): 1.4 angstrom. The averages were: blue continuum 18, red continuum 10.9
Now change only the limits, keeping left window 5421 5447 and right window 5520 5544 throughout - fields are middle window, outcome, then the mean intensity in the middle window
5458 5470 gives 3.7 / 13.1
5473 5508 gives 3.1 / 13.7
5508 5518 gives 1.3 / 10.2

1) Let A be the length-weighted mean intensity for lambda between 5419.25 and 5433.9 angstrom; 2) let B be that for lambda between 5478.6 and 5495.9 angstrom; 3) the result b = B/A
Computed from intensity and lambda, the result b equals 0.7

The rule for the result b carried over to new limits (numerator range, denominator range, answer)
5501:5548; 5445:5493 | 0.68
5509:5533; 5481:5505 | 0.70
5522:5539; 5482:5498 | 0.58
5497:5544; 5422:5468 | 0.53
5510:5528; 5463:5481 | 0.71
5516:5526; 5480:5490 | 0.62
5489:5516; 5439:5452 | 0.61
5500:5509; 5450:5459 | 1.02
